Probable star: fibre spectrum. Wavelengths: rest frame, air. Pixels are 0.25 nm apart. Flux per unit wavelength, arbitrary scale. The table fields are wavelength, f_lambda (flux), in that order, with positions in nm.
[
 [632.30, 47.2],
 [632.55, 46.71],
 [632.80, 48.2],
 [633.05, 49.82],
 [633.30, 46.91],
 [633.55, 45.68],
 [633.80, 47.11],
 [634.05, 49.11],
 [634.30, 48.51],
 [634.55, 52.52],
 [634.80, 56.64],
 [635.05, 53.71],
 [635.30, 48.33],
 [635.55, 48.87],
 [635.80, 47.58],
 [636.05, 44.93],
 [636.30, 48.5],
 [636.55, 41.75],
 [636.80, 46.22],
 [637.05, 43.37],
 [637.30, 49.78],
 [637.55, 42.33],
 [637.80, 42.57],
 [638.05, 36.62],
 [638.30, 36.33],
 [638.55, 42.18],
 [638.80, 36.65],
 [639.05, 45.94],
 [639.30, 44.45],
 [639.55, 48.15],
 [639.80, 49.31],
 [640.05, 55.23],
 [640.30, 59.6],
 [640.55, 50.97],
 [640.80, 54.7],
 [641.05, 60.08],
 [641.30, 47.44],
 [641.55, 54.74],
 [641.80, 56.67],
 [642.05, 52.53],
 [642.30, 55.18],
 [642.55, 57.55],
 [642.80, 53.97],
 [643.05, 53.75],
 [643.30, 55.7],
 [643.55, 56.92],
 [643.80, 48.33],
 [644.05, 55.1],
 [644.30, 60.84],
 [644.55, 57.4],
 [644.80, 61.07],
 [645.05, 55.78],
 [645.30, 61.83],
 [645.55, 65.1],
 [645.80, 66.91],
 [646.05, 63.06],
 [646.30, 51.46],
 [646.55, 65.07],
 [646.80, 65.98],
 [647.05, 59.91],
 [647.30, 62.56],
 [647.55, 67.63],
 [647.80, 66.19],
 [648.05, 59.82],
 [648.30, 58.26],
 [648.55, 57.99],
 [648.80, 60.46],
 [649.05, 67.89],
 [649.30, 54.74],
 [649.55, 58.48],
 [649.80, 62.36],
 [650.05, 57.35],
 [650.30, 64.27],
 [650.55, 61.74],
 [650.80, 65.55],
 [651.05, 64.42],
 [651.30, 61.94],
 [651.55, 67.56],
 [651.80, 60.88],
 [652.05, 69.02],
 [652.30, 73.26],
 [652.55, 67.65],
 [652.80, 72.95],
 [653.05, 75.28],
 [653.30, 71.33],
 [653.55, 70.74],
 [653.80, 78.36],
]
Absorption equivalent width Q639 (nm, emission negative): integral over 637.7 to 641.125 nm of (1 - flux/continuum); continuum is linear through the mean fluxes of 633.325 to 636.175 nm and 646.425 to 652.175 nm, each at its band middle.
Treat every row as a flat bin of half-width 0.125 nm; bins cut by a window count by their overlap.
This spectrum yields 0.41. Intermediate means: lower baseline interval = 49.3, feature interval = 47.2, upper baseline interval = 62.6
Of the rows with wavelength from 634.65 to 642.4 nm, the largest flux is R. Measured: 60.08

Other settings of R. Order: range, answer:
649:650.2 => 67.89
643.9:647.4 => 66.91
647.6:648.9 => 66.19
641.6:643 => 57.55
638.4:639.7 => 48.15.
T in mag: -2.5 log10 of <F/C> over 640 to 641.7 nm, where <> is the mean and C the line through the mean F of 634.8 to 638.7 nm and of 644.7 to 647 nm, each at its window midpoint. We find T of -0.042 mag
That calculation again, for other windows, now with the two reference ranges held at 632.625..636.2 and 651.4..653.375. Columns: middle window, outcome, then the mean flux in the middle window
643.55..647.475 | 0.03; 60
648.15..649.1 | 0.08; 60.6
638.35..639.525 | 0.27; 42.4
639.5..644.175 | 0.07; 54.1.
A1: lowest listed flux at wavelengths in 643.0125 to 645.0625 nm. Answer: 48.33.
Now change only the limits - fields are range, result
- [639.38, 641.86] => 47.44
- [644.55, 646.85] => 51.46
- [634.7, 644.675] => 36.33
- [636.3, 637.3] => 41.75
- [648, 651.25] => 54.74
